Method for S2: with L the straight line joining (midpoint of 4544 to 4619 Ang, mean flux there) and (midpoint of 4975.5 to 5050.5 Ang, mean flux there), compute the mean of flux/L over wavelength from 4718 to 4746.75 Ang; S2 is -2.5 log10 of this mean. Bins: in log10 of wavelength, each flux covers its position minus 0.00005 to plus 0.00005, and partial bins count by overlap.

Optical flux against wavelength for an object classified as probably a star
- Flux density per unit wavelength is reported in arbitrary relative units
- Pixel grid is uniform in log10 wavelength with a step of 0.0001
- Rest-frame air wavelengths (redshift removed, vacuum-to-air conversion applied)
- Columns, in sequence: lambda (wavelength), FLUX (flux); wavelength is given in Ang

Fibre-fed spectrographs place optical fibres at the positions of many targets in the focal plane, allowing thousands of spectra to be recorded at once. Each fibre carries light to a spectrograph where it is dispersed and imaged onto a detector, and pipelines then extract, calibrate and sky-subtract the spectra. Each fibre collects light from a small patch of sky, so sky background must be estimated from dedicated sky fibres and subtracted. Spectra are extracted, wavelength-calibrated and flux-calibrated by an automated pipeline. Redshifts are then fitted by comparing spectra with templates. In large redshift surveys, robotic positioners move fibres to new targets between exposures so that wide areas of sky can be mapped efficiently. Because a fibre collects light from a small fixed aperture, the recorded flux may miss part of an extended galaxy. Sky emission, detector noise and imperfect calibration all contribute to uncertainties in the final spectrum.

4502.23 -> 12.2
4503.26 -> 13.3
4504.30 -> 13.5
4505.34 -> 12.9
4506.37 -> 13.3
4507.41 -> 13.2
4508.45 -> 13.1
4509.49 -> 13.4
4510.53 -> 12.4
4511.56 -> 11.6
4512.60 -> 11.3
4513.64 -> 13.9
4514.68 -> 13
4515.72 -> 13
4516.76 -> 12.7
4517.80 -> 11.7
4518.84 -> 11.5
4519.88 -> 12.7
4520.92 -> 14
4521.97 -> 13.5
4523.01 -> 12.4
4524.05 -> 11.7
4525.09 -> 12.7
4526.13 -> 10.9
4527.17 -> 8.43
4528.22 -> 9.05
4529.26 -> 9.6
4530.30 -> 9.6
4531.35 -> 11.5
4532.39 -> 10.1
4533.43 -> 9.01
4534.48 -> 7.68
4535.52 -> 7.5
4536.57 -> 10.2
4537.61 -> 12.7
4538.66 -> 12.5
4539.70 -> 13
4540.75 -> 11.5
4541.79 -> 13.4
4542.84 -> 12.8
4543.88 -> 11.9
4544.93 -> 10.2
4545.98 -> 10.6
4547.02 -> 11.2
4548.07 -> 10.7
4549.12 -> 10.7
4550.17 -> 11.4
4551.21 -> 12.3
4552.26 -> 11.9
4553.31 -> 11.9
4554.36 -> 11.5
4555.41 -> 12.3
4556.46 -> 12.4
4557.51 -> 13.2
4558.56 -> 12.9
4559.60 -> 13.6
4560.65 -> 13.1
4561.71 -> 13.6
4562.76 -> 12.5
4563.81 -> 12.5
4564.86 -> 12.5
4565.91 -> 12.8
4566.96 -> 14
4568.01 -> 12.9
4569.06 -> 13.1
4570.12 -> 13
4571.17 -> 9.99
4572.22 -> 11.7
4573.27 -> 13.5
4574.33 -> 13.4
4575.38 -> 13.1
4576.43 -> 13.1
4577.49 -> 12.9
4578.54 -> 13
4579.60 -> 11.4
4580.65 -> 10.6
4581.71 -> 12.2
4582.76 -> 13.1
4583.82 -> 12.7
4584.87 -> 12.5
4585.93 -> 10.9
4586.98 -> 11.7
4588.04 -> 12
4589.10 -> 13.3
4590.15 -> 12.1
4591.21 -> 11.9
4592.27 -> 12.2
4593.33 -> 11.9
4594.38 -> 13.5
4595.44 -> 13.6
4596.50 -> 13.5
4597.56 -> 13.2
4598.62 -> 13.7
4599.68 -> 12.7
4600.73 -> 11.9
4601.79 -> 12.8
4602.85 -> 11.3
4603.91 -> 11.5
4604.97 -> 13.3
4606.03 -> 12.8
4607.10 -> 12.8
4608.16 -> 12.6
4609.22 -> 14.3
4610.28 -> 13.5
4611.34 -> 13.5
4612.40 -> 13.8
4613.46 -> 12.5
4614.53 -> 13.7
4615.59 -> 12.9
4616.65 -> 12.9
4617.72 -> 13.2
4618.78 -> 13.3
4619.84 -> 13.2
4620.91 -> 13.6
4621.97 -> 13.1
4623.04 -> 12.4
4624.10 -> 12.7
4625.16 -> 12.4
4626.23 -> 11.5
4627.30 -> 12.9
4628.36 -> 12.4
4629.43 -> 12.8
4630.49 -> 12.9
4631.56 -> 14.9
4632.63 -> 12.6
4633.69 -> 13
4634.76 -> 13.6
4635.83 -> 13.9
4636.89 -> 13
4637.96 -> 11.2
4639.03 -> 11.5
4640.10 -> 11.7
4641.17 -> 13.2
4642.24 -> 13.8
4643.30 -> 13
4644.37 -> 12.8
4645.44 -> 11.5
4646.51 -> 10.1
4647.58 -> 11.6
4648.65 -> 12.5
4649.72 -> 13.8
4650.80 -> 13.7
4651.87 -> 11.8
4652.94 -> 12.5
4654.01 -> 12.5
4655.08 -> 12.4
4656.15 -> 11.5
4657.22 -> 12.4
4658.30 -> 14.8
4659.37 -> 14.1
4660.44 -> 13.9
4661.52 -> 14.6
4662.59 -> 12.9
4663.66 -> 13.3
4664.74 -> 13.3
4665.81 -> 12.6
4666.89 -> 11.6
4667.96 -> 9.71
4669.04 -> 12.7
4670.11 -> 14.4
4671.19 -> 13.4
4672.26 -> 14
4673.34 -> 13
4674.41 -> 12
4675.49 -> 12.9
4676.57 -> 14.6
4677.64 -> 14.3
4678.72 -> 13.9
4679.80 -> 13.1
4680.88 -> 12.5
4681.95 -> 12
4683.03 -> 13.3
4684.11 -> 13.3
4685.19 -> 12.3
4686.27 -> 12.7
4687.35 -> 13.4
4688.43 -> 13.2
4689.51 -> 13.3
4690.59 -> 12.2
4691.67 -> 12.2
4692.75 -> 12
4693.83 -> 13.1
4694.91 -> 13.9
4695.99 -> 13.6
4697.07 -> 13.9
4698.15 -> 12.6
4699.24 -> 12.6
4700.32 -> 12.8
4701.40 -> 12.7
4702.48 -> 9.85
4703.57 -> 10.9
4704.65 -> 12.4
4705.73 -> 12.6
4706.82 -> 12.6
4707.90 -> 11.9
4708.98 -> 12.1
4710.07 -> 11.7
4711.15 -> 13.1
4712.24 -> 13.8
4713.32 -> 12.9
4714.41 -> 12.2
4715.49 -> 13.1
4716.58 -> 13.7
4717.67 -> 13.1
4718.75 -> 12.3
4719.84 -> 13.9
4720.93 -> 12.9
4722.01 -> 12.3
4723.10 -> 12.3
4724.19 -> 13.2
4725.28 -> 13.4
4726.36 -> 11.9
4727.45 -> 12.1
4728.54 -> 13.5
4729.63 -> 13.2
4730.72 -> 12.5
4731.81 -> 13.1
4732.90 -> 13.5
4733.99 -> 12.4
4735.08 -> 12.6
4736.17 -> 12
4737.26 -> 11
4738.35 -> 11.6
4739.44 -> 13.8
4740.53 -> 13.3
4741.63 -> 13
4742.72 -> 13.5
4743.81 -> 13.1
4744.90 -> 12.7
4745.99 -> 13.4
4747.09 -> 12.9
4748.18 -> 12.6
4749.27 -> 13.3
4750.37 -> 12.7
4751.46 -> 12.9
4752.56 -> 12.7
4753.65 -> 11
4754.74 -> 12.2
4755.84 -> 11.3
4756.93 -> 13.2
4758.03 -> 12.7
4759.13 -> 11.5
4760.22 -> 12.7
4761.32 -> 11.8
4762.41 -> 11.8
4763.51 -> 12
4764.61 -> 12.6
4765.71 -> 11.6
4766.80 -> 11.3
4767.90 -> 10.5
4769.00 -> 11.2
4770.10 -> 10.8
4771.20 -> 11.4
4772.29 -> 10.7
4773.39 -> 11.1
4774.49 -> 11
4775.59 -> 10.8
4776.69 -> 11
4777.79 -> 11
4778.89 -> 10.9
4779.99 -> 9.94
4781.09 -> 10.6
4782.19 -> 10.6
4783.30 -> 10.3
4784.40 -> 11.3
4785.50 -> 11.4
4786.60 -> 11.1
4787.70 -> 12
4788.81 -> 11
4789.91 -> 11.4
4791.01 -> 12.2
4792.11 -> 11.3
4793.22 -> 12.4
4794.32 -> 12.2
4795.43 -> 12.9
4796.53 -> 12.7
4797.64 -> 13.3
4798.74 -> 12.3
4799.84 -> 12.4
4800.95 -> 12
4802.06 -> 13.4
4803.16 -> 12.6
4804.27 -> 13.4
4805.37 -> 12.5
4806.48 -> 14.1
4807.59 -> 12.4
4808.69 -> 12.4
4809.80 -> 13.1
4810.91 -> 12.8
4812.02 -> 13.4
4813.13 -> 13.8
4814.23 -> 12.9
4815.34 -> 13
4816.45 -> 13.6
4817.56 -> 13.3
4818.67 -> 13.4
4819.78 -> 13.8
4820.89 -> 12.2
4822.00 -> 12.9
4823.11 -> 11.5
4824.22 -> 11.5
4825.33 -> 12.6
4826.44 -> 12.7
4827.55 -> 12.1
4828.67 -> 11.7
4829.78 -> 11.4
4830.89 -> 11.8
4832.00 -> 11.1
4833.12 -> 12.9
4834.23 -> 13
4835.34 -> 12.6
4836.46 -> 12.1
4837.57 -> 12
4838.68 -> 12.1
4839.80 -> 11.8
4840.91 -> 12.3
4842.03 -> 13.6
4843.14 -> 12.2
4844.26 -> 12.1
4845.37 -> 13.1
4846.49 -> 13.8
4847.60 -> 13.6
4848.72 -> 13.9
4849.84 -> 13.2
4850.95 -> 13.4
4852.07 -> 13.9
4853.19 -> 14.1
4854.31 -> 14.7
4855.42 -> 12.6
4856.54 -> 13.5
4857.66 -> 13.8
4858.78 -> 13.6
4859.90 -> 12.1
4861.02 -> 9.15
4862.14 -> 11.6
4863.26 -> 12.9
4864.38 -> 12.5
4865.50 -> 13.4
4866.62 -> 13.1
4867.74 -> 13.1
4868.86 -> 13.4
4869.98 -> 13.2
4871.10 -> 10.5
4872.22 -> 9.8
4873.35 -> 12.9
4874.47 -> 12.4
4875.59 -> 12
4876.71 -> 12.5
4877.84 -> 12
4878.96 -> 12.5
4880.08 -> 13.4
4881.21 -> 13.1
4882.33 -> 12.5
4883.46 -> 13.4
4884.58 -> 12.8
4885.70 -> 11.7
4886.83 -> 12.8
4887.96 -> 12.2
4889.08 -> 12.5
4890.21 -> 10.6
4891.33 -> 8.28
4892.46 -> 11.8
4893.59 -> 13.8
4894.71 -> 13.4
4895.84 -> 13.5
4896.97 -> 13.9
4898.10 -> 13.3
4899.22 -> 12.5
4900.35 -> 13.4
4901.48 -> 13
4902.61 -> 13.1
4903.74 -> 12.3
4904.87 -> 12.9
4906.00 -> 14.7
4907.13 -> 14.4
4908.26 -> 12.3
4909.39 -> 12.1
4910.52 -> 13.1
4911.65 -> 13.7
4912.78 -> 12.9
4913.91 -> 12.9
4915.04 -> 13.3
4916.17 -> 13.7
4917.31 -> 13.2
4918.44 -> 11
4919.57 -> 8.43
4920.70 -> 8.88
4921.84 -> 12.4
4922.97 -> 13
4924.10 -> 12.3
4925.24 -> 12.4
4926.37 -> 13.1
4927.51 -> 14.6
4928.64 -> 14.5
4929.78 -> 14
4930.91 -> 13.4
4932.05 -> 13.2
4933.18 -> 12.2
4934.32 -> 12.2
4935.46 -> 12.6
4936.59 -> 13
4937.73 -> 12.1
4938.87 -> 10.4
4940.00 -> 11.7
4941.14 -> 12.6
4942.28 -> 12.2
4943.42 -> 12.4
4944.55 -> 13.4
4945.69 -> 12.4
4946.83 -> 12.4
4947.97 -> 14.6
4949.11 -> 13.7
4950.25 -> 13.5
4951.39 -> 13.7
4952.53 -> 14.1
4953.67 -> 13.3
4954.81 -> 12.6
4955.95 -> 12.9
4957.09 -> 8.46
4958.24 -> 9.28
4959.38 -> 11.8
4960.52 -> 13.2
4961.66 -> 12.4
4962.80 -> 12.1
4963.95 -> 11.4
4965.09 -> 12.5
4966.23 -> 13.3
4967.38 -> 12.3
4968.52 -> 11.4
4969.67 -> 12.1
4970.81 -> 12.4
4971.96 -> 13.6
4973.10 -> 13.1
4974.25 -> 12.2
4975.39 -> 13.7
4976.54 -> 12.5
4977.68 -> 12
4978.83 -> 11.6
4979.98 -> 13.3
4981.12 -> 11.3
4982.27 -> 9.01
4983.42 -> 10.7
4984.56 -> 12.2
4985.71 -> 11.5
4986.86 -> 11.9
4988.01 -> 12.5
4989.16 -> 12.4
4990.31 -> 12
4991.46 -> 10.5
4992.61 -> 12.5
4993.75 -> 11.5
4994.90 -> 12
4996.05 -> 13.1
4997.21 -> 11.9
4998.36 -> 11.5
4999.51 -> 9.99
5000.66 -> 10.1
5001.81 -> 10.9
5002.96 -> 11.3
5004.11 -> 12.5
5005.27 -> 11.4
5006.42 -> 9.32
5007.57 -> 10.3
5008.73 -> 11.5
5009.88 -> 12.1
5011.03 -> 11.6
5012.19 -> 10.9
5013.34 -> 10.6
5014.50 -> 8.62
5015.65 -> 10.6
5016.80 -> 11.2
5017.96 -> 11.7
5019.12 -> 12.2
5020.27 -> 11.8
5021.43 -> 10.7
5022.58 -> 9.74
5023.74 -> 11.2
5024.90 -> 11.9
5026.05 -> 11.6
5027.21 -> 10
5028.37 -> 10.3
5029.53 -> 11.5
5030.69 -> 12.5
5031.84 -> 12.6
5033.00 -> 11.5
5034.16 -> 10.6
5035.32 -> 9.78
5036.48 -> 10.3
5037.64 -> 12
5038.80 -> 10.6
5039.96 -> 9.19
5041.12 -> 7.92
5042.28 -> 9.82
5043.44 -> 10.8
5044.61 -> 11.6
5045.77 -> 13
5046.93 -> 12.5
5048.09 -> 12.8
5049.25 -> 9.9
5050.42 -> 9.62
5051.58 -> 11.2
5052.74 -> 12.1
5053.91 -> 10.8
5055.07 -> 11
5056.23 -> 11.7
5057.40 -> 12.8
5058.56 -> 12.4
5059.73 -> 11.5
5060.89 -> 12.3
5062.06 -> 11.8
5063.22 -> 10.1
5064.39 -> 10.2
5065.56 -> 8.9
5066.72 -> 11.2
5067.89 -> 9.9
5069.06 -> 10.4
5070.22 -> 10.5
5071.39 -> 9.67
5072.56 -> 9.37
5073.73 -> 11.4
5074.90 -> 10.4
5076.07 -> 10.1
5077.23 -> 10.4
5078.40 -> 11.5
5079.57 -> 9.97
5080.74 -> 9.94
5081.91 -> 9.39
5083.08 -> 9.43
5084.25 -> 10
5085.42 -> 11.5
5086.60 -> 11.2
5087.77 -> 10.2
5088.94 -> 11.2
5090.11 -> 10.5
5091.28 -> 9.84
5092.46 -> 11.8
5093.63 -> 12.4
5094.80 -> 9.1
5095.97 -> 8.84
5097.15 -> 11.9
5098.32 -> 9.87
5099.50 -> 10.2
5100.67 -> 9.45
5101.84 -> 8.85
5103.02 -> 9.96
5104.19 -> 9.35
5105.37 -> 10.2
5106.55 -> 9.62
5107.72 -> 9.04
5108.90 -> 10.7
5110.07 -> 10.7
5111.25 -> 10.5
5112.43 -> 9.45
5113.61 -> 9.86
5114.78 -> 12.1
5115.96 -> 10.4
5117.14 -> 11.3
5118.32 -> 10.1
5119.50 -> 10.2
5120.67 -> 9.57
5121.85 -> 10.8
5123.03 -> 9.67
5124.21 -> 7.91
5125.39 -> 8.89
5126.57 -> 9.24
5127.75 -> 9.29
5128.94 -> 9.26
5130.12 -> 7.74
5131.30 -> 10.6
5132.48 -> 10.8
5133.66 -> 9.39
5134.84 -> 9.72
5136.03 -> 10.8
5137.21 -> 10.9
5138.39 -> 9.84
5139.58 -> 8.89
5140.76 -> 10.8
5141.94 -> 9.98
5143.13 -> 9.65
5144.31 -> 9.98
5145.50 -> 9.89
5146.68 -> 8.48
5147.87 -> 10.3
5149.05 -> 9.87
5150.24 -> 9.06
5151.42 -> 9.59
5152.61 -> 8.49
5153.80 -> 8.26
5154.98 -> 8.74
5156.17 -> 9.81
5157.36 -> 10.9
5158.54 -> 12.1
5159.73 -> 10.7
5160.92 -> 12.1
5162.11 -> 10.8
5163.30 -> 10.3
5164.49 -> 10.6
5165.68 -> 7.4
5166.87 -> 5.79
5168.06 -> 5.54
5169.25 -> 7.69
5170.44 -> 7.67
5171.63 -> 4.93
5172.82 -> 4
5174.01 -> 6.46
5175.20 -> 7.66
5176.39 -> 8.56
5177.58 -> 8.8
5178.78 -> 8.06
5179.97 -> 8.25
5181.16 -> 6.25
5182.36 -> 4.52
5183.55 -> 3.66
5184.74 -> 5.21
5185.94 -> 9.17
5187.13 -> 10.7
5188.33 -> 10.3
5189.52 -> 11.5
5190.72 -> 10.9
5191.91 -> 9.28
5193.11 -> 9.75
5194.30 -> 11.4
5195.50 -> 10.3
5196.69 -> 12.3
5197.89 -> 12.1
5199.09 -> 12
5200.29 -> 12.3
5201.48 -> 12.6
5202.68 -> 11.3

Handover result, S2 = -0.06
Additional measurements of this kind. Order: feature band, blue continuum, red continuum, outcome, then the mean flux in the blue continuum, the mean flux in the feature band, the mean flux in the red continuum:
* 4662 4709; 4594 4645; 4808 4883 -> 0.01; 12.9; 12.8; 12.7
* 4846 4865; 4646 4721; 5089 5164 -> -0.12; 12.8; 13.1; 10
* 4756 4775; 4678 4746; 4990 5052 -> 0.07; 12.7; 11.6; 11.1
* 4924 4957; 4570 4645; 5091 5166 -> -0.18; 12.7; 12.9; 9.96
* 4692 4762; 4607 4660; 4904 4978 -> 0.01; 12.8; 12.6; 12.6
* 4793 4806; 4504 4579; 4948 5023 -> -0.07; 12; 12.7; 11.8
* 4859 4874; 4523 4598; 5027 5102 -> -0.09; 11.9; 12.2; 10.7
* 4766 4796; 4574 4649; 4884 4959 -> 0.13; 12.7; 11.2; 12.6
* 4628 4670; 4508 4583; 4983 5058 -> -0.08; 12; 12.7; 11.2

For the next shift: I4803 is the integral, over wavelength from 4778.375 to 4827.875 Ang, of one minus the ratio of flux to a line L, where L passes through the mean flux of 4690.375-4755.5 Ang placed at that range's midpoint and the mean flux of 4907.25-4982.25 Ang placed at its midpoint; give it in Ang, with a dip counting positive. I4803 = 1.2 Ang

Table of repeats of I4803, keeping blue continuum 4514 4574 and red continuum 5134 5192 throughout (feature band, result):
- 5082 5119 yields -4.7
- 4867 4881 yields -2.9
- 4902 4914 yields -3.7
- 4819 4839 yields -3.5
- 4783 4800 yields -2.1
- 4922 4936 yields -4.4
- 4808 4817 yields -2.2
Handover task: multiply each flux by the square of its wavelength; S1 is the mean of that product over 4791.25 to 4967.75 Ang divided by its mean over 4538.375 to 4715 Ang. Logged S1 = 1.11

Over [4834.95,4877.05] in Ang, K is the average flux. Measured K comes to 12.7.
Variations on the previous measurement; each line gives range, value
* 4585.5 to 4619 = 12.8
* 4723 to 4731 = 12.8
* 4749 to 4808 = 11.8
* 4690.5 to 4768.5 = 12.5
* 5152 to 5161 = 10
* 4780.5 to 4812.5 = 12.2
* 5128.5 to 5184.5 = 8.77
